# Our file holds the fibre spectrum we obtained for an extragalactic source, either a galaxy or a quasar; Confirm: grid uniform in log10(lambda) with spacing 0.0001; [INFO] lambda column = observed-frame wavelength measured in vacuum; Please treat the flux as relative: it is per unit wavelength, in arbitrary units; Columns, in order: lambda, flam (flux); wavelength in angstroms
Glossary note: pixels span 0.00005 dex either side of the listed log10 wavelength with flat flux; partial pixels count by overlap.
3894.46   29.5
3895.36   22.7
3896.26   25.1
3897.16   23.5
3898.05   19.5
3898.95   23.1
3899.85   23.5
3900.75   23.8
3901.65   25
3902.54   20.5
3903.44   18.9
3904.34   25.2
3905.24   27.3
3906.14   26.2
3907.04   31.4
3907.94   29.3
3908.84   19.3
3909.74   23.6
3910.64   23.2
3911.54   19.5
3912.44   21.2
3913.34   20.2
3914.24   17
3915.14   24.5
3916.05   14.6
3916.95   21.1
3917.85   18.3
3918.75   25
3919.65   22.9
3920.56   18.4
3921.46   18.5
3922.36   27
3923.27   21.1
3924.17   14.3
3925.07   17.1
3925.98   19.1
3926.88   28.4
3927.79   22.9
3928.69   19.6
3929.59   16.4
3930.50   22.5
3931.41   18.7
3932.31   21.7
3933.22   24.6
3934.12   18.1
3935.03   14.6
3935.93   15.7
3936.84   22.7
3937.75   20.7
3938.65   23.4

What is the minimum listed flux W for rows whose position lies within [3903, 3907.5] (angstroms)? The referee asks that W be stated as 18.9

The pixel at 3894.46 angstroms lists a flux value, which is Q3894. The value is 29.5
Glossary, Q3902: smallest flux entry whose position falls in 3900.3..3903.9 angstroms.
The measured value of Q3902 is 18.9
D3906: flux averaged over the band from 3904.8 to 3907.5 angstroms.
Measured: 28.3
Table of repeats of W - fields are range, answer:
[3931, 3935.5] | 14.6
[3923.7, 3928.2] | 14.3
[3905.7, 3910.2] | 19.3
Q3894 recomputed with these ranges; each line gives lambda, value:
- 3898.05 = 19.5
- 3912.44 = 21.2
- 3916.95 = 21.1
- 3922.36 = 27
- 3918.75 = 25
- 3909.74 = 23.6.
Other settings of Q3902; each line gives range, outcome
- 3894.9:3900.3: 19.5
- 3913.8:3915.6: 17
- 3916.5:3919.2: 18.3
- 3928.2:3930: 16.4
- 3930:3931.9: 18.7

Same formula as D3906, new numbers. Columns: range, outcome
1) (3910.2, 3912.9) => 21.3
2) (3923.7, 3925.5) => 15.8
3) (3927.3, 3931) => 20.4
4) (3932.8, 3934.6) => 21.2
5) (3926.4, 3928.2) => 25.6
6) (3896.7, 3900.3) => 22.4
